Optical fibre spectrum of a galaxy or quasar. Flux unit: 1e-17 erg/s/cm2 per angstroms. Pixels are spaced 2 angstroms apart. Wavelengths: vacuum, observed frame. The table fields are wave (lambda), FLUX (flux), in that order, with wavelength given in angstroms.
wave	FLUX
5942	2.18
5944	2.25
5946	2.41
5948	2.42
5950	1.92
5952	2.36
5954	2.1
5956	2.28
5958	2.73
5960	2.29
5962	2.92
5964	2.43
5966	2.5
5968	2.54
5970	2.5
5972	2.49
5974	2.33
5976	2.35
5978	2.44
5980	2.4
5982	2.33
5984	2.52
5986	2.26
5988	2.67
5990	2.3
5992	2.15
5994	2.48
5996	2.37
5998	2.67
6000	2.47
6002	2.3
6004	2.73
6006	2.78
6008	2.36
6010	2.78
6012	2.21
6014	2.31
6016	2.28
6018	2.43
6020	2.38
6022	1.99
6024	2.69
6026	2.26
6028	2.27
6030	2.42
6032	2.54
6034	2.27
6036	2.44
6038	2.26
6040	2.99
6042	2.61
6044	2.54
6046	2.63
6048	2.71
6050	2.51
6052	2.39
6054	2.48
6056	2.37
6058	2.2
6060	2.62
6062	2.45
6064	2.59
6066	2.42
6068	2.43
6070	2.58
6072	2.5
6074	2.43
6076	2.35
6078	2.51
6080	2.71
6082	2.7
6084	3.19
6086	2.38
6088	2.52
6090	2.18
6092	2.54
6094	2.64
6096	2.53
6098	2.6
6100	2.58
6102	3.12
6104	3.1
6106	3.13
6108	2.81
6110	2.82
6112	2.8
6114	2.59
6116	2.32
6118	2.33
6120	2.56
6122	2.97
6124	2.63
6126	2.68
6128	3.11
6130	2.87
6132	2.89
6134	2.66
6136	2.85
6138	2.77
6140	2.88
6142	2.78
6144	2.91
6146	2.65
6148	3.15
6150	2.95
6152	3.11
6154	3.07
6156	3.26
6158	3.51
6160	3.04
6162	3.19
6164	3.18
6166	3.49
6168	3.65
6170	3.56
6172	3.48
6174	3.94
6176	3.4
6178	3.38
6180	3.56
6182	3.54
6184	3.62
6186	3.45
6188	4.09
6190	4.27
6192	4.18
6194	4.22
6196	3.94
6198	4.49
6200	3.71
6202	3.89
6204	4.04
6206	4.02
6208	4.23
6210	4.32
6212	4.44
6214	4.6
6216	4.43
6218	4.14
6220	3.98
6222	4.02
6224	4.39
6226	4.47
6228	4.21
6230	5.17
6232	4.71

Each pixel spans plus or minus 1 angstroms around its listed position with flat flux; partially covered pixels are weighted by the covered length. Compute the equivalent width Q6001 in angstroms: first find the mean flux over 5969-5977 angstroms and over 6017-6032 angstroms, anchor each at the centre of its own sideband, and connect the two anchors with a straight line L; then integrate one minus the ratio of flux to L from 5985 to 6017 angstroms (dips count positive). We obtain -0.8 angstroms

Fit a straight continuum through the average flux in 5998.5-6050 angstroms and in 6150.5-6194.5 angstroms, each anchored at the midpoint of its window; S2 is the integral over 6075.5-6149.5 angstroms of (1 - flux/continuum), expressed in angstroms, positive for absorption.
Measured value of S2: 8.9 angstroms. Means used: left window 2.47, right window 3.54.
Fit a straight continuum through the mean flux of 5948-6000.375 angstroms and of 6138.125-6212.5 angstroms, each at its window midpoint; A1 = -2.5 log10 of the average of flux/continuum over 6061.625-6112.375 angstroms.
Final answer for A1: 0.16 mag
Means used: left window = 2.41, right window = 3.57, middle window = 2.64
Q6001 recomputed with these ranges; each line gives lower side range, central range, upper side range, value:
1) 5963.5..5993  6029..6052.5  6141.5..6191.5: 1.8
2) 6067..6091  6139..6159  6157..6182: 1.4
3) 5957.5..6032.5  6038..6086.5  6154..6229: 6.2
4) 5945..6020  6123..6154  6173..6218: 6.1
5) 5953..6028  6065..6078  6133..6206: 2.0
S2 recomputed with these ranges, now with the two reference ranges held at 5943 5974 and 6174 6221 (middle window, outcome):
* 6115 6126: 2.9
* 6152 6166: 1.9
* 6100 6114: 2.0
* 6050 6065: 3.0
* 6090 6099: 2.1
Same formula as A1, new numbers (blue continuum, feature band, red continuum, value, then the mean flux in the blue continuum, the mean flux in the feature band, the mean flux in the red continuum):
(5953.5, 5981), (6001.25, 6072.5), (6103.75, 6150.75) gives 0.06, 2.46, 2.46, 2.79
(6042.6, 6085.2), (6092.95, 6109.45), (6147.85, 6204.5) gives 0.03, 2.54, 2.81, 3.6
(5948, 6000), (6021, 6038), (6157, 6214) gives 0.18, 2.41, 2.35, 3.79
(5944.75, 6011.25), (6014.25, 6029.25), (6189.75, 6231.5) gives 0.19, 2.44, 2.33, 4.25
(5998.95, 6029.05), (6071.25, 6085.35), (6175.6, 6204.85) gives 0.13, 2.42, 2.62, 3.86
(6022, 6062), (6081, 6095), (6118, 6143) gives 0.02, 2.47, 2.59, 2.79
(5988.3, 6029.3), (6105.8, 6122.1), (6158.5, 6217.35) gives 0.21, 2.41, 2.67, 3.84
